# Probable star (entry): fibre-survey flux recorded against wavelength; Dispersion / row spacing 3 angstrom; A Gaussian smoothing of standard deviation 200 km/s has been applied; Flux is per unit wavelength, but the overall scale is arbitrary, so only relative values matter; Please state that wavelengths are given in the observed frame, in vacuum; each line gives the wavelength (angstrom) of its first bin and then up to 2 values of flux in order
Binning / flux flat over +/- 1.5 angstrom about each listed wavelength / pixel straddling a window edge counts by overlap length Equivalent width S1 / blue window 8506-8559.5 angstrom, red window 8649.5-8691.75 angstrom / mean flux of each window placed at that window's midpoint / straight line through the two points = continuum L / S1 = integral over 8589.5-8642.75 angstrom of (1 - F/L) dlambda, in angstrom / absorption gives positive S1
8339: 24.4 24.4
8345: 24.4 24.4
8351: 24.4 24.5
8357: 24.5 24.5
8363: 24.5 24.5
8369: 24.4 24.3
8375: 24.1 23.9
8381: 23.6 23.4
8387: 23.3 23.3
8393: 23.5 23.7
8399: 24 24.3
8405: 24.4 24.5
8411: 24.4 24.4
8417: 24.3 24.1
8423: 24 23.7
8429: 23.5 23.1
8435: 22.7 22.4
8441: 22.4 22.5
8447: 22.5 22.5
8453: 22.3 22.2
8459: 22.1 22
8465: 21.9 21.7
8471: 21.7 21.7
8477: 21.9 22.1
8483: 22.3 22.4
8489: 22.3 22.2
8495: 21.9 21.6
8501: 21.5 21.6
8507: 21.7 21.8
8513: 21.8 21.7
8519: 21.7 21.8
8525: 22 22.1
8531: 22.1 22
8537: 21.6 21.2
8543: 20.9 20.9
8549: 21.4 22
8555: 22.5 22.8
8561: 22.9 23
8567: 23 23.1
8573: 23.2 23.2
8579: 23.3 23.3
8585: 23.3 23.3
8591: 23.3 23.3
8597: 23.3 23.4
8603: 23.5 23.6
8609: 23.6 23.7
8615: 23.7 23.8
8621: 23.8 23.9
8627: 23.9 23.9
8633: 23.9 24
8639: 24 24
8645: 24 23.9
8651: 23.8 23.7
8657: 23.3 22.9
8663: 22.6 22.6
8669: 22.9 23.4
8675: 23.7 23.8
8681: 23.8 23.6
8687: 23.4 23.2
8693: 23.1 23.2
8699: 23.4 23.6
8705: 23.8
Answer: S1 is -2.3 angstrom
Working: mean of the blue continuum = 21.8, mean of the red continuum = 23.3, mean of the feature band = 23.7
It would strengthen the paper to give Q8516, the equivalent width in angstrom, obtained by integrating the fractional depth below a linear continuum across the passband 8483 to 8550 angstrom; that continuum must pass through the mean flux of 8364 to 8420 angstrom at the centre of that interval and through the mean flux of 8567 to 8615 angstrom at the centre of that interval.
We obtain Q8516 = 5.27 angstrom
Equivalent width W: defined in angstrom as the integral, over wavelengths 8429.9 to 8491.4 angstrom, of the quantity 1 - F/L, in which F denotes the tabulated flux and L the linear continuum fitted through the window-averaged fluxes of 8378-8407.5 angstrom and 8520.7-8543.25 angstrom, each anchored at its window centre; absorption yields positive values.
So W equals 1.4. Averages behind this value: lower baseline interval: 23.8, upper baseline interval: 21.8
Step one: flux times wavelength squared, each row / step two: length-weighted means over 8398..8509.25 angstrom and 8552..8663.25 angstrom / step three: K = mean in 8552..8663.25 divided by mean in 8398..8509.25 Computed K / 1.1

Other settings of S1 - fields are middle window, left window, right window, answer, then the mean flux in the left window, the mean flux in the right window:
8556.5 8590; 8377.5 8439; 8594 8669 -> 0.72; 23.7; 23.6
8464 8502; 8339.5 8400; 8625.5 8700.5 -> 3.06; 24.1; 23.5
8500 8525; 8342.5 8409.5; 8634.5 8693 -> 2.20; 24.1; 23.5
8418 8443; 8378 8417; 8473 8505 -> -0.03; 23.9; 22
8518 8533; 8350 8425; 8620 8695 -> 1.18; 24.1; 23.6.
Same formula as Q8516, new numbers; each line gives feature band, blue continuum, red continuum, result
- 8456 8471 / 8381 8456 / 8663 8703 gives 1.0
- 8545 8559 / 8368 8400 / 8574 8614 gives 0.9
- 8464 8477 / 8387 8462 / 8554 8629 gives 0.9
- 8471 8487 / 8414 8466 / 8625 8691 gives 0.7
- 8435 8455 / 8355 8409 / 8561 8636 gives 1.2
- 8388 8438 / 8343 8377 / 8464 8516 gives -1.0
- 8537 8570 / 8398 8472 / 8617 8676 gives 1.8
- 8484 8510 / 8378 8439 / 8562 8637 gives 1.9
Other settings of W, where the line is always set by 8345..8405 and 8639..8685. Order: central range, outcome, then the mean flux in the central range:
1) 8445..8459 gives 0.92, 22.3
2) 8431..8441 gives 0.54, 22.7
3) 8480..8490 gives 0.65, 22.3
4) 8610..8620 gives -0.06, 23.7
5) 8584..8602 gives 0.23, 23.3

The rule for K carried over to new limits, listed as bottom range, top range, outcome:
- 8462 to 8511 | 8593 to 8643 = 1.12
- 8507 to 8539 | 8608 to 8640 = 1.12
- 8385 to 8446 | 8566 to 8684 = 1.05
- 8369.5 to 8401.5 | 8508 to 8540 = 0.95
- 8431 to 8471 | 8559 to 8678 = 1.09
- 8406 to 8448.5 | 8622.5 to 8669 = 1.06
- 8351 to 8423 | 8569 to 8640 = 1.03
